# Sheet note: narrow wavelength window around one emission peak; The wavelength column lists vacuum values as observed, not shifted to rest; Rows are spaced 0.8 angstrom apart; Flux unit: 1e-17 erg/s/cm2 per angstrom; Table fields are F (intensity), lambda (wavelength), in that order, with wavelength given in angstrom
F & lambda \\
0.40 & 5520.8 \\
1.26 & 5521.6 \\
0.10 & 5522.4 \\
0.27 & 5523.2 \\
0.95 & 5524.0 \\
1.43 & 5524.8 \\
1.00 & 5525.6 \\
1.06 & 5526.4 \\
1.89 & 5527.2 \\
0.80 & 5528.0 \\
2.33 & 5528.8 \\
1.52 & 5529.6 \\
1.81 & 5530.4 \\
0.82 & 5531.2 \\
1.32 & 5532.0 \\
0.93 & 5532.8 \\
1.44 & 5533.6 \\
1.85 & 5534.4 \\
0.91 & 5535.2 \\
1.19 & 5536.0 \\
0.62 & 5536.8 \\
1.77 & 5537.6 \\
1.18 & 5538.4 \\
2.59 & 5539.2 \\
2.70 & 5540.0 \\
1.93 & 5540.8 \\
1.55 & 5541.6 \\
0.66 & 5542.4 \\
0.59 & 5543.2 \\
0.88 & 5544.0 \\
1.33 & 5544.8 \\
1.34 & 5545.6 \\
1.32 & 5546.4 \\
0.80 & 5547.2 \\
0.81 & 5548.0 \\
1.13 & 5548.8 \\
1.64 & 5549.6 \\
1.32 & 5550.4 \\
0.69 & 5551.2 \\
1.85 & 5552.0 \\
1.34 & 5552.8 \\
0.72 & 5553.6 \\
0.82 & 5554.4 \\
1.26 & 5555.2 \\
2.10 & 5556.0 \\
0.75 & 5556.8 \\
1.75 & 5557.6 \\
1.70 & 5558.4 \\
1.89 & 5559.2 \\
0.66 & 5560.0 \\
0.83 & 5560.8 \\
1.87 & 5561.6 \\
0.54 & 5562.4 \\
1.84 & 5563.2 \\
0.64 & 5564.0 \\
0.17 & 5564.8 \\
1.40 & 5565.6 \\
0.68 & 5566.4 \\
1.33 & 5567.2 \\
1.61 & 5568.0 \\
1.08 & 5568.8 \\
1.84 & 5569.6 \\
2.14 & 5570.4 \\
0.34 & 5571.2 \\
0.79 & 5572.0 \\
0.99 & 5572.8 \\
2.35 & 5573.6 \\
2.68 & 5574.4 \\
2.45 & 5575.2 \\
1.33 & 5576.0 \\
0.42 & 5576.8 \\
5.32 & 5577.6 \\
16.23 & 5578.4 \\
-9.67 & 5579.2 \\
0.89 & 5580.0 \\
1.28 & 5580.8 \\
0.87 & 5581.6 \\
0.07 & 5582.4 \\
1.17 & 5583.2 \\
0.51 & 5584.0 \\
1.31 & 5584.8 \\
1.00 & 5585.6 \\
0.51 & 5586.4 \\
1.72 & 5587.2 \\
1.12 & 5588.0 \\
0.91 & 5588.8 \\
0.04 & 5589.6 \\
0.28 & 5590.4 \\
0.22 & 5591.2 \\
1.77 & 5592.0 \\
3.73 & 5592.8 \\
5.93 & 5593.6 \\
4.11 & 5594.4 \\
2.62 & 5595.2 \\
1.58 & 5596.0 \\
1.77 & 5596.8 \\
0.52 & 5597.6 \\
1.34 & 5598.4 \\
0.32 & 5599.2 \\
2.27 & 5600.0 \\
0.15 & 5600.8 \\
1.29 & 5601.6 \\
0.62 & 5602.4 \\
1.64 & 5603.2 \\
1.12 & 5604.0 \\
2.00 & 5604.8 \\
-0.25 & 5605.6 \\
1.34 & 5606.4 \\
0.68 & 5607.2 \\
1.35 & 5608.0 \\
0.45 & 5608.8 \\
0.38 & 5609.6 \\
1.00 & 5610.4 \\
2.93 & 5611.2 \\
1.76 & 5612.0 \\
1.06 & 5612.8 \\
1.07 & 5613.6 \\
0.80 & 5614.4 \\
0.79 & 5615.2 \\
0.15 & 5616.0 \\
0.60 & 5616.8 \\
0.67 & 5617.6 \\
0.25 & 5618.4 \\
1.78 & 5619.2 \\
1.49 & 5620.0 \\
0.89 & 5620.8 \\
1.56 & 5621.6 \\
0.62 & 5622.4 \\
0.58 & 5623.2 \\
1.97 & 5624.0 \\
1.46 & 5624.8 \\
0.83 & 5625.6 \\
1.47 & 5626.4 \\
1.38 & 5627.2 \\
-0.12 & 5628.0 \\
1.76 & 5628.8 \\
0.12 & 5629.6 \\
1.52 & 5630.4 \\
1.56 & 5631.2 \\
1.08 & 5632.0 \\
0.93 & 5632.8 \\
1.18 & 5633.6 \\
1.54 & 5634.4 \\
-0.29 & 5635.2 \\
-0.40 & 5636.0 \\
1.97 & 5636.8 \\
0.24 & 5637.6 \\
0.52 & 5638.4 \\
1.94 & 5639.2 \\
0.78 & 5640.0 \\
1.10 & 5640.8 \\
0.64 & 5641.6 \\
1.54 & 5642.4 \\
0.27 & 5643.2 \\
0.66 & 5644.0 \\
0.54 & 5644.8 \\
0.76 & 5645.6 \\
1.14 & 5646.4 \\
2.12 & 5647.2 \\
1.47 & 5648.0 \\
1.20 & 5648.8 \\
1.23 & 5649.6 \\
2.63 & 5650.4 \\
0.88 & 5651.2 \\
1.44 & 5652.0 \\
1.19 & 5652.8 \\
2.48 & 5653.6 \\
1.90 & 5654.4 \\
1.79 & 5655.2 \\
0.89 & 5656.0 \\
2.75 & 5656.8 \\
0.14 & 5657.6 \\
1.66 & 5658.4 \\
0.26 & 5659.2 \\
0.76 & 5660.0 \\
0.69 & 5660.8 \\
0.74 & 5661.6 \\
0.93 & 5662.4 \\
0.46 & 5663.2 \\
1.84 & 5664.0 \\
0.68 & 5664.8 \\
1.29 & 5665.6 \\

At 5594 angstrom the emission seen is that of [O III] 5007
